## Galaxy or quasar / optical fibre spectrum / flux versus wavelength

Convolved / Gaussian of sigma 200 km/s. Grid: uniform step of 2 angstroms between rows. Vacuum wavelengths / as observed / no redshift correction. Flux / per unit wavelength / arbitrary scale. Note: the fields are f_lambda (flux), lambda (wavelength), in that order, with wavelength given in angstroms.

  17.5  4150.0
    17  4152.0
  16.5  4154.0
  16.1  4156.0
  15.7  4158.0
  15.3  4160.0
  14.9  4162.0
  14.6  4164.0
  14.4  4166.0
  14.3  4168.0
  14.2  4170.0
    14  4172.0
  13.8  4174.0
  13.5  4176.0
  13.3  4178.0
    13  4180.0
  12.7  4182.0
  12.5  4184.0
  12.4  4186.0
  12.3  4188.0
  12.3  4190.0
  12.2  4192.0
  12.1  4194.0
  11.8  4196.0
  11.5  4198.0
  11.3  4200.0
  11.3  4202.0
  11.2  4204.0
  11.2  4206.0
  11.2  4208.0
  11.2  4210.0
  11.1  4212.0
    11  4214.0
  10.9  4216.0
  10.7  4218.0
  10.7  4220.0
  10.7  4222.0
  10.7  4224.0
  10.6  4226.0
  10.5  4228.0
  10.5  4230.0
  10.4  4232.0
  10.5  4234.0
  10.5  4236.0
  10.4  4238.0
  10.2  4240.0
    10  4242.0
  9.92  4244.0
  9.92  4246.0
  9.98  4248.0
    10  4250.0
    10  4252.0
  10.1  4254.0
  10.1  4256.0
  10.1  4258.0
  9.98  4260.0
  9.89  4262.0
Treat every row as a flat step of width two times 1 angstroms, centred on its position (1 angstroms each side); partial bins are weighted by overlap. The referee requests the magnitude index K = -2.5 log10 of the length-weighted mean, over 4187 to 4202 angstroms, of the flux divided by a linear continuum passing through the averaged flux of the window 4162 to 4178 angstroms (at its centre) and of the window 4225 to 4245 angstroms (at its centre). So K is 0.07 mag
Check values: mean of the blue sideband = 14.1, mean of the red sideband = 10.4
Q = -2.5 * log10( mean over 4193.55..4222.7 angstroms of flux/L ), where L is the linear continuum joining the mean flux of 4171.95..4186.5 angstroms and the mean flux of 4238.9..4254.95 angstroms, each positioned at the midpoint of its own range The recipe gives 0.06 mag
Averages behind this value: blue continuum 13.1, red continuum 10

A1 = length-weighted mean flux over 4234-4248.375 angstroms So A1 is 10.2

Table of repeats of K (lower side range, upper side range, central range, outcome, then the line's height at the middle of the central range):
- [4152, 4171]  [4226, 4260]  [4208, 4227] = 0.09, 11.8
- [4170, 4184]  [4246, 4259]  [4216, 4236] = 0.06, 11.2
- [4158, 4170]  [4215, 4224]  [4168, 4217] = 0.04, 12.7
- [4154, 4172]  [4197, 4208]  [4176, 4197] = 0.02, 12.8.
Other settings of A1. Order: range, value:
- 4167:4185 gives 13.5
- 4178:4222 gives 11.7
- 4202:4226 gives 11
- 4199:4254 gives 10.6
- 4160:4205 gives 12.9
